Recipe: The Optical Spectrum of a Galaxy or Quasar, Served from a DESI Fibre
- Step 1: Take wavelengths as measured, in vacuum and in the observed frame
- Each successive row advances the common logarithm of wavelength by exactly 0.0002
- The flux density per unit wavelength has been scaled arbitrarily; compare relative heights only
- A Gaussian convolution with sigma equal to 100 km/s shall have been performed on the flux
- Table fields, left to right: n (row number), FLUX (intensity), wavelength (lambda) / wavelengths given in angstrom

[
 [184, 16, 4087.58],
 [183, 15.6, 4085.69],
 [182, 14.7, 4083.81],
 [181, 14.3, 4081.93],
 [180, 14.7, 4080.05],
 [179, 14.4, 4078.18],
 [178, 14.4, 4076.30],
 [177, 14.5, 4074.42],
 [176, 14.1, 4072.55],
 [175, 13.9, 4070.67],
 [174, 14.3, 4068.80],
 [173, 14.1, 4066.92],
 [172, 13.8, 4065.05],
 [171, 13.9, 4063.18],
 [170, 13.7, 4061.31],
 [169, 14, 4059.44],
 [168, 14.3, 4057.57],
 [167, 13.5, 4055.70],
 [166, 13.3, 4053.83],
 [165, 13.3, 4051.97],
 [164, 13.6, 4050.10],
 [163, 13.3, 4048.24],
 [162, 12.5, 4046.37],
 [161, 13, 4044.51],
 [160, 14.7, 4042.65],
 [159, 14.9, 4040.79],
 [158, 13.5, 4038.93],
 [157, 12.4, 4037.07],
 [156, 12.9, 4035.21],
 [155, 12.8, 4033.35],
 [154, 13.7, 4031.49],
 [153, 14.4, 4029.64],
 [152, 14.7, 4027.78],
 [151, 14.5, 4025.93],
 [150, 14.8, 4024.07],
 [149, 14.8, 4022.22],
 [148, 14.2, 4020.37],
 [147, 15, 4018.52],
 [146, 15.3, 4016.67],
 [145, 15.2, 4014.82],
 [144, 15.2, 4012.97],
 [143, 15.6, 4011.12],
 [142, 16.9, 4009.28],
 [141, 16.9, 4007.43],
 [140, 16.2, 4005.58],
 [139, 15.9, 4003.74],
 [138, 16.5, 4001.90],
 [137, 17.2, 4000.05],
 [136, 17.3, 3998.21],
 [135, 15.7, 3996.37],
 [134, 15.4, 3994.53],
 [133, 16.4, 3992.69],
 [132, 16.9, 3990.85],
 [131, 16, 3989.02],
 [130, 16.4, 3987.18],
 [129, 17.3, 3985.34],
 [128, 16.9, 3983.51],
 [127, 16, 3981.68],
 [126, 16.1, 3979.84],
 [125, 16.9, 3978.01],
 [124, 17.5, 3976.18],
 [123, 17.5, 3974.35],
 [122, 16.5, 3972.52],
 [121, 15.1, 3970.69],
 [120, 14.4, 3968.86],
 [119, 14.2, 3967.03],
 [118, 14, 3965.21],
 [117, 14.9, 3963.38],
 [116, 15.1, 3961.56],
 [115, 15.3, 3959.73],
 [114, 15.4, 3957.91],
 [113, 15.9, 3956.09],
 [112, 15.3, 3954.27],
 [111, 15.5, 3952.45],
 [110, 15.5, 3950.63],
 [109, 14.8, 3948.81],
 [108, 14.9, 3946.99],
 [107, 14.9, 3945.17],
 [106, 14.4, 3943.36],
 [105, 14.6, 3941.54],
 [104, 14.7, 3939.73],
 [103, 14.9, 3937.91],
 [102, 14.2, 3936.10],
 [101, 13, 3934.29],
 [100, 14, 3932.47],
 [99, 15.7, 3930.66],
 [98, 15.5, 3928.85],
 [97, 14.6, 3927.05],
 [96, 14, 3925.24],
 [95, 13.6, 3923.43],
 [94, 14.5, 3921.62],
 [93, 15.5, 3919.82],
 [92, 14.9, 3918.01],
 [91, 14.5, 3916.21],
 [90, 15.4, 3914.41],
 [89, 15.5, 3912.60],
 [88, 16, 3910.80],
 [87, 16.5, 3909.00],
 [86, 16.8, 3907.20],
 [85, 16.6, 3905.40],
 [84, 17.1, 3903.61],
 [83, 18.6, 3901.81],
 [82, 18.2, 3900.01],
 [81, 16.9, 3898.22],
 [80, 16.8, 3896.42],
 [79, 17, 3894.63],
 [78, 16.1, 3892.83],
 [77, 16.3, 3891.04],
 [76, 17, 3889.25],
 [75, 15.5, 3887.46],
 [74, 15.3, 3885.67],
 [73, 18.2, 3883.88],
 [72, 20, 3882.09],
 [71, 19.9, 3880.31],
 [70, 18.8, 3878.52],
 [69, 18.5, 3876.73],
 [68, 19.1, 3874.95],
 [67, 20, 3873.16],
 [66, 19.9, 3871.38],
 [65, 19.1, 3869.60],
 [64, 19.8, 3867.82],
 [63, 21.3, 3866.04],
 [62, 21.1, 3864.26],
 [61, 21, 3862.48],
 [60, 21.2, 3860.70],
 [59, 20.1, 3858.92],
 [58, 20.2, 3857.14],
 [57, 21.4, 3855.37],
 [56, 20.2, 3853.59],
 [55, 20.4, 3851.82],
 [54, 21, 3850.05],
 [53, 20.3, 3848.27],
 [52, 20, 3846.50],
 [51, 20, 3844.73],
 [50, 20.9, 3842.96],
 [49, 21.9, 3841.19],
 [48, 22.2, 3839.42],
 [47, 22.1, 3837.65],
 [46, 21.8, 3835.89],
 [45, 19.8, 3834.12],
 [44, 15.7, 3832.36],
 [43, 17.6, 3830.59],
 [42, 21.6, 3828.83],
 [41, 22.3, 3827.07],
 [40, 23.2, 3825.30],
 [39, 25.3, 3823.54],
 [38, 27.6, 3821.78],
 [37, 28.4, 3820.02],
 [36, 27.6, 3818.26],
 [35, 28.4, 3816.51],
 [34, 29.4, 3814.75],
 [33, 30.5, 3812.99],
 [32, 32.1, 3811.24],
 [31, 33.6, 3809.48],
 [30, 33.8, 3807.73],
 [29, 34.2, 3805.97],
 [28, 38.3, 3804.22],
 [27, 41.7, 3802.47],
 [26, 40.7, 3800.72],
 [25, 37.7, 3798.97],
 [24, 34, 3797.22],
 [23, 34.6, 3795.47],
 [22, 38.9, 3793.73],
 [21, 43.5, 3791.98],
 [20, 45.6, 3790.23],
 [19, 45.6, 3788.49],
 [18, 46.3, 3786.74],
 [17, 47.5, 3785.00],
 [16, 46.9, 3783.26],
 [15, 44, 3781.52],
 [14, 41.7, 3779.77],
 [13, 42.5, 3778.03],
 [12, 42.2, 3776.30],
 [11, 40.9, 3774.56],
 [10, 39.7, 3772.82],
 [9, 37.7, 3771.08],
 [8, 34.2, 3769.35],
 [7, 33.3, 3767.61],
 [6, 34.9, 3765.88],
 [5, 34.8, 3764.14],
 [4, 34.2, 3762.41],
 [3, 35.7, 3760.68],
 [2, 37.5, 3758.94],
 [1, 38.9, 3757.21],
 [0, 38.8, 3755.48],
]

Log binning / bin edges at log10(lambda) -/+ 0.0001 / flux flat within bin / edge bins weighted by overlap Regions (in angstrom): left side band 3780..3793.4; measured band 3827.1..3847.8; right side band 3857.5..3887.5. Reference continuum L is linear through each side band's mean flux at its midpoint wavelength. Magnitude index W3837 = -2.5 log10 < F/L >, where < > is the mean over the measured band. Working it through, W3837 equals 0.41 mag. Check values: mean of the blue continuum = 45.1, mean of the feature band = 20.4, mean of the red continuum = 19.5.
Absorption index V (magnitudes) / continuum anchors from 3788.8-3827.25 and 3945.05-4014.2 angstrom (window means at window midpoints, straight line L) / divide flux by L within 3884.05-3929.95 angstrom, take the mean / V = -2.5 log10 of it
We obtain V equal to 0.41 mag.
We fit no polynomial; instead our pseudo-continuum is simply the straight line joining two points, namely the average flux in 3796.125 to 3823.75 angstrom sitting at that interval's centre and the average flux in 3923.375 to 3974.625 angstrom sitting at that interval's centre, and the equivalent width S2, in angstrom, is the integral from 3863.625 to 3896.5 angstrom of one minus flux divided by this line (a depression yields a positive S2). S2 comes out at 7.5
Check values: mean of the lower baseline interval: 32.9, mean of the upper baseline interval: 14.9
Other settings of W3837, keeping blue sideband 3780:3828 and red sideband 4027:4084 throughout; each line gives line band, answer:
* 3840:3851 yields 0.47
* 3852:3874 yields 0.44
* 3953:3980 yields 0.35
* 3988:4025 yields 0.14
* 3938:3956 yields 0.48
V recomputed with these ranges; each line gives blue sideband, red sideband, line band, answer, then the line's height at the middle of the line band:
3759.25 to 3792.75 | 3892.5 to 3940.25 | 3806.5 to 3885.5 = 0.25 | 28.1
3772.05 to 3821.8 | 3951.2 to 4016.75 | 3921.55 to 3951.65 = 0.42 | 21.6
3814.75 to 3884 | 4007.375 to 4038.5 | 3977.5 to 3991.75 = -0.03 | 16.1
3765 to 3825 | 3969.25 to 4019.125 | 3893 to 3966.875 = 0.43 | 23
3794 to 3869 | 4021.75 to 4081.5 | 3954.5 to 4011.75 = 0.09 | 17.6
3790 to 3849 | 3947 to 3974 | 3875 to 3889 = 0.24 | 22.6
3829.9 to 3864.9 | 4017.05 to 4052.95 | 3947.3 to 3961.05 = 0.09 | 16.7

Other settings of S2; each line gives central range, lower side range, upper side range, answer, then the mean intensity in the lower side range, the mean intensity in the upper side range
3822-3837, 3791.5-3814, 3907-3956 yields 5.0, 36.3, 14.9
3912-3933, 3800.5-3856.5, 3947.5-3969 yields 3.6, 25.5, 15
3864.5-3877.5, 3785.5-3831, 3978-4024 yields 3.8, 33.4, 16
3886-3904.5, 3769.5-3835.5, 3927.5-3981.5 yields 4.7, 34.5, 15.2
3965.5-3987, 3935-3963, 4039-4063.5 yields -2.2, 15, 13.7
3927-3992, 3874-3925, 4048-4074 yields 0.8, 16.7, 13.8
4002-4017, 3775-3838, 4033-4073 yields 1.1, 33.6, 13.6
